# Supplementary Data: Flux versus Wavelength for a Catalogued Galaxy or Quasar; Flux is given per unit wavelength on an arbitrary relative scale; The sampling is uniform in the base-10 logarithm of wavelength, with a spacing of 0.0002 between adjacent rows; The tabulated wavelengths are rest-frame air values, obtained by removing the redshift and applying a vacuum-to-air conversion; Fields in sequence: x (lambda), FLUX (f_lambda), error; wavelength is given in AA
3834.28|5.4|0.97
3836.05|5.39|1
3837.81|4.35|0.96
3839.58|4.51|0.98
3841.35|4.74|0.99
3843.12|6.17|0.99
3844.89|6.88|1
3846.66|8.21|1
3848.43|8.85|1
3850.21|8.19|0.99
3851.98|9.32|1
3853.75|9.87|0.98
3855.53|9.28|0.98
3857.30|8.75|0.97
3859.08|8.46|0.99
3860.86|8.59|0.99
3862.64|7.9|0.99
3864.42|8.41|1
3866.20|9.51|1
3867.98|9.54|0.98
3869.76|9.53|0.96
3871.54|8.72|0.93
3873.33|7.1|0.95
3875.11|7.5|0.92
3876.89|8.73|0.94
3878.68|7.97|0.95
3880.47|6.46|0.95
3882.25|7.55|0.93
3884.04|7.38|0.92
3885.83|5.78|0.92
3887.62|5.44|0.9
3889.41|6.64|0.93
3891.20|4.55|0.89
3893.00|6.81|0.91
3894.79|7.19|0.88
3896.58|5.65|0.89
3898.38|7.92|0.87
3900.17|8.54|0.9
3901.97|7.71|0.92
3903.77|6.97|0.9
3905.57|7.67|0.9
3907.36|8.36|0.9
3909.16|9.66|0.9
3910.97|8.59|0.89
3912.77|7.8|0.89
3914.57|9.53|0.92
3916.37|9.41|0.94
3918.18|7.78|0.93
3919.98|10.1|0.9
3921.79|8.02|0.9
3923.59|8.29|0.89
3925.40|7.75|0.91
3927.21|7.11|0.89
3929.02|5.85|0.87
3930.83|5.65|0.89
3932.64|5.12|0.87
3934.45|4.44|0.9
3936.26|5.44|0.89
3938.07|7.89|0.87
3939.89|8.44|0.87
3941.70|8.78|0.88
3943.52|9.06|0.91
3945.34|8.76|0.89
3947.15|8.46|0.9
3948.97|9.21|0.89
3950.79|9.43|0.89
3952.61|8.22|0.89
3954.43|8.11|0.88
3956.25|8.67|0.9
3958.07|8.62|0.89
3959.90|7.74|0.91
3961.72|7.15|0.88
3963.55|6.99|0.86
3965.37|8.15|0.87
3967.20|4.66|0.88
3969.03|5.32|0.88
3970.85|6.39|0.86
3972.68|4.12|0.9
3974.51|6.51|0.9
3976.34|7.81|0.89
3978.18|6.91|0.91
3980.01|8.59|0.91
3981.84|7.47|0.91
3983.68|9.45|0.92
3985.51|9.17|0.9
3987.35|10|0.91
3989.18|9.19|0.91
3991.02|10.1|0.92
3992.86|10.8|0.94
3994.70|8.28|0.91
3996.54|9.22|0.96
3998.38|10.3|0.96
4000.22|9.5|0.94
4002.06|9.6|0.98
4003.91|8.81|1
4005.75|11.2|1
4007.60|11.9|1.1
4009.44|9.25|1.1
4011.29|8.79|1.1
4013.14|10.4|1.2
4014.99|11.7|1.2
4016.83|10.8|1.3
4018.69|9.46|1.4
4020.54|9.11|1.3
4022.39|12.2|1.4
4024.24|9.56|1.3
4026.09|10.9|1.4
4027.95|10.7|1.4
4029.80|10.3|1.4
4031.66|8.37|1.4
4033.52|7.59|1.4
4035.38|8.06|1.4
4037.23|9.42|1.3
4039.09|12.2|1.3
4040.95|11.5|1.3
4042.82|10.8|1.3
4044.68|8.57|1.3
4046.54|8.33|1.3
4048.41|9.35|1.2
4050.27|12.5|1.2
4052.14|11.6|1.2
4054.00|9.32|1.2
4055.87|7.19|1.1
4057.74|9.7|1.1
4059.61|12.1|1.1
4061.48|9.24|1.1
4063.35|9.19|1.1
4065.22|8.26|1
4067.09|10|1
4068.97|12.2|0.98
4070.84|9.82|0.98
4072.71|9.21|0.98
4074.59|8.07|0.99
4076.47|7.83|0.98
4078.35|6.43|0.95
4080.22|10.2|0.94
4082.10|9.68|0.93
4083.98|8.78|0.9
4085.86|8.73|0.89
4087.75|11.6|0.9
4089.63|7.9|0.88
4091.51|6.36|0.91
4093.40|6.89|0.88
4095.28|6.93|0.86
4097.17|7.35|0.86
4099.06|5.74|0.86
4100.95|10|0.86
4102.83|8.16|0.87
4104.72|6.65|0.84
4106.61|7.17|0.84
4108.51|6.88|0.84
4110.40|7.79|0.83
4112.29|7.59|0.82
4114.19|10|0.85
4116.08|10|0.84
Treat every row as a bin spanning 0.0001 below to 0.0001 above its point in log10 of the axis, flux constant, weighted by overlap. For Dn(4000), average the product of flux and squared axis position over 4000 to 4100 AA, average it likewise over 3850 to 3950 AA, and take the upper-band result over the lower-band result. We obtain 1.3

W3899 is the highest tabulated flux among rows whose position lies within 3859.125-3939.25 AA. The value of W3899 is 10.1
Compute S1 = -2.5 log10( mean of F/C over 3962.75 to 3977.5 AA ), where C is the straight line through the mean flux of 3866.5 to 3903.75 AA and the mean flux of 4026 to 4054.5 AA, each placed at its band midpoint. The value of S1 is 0.37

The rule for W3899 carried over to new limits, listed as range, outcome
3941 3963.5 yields 9.43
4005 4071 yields 12.5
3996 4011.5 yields 11.9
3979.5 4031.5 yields 12.2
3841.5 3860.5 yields 9.87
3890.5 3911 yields 9.66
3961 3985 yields 9.45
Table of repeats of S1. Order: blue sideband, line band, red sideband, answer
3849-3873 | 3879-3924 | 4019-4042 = 0.20 mag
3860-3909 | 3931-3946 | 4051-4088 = 0.14 mag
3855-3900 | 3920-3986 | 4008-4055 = 0.18 mag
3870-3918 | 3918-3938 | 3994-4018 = 0.20 mag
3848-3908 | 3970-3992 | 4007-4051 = 0.17 mag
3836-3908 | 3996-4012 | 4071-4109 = -0.25 mag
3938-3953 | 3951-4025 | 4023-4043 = 0.07 mag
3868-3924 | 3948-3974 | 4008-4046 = 0.20 mag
